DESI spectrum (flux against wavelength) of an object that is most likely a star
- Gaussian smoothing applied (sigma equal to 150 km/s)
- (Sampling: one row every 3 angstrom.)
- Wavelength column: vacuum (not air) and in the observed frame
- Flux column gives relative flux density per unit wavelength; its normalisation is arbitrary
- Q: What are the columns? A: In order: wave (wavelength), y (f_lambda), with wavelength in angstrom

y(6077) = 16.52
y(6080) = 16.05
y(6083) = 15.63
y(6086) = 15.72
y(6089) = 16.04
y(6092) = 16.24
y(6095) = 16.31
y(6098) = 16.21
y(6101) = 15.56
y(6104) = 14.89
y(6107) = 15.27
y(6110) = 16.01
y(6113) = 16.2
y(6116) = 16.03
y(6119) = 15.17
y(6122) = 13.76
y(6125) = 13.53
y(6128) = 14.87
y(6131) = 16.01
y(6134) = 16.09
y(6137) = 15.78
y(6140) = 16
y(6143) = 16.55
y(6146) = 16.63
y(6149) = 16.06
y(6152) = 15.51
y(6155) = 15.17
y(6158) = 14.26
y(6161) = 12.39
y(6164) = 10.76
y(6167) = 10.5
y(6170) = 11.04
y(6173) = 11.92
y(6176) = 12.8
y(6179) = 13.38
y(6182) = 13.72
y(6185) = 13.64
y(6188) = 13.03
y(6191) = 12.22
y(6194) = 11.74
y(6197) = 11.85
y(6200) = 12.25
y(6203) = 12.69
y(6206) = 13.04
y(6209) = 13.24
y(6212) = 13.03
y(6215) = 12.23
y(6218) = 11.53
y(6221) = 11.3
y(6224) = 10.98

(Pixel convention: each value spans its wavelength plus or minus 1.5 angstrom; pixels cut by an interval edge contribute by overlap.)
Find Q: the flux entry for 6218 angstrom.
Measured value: 11.53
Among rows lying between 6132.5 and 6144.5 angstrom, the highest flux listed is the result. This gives 16.55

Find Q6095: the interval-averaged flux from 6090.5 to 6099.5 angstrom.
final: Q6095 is 16.3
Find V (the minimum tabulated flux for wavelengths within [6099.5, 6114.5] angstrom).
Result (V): 14.89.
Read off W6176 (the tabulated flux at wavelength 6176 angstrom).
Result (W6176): 12.8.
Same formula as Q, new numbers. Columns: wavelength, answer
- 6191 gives 12.22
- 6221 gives 11.3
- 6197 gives 11.85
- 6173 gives 11.92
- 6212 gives 13.03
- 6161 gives 12.39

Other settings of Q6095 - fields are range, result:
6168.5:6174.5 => 11.5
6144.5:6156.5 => 15.8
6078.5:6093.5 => 15.9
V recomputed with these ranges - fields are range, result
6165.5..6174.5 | 10.5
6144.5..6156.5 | 15.17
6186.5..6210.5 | 11.74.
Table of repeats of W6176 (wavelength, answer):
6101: 15.56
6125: 13.53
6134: 16.09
